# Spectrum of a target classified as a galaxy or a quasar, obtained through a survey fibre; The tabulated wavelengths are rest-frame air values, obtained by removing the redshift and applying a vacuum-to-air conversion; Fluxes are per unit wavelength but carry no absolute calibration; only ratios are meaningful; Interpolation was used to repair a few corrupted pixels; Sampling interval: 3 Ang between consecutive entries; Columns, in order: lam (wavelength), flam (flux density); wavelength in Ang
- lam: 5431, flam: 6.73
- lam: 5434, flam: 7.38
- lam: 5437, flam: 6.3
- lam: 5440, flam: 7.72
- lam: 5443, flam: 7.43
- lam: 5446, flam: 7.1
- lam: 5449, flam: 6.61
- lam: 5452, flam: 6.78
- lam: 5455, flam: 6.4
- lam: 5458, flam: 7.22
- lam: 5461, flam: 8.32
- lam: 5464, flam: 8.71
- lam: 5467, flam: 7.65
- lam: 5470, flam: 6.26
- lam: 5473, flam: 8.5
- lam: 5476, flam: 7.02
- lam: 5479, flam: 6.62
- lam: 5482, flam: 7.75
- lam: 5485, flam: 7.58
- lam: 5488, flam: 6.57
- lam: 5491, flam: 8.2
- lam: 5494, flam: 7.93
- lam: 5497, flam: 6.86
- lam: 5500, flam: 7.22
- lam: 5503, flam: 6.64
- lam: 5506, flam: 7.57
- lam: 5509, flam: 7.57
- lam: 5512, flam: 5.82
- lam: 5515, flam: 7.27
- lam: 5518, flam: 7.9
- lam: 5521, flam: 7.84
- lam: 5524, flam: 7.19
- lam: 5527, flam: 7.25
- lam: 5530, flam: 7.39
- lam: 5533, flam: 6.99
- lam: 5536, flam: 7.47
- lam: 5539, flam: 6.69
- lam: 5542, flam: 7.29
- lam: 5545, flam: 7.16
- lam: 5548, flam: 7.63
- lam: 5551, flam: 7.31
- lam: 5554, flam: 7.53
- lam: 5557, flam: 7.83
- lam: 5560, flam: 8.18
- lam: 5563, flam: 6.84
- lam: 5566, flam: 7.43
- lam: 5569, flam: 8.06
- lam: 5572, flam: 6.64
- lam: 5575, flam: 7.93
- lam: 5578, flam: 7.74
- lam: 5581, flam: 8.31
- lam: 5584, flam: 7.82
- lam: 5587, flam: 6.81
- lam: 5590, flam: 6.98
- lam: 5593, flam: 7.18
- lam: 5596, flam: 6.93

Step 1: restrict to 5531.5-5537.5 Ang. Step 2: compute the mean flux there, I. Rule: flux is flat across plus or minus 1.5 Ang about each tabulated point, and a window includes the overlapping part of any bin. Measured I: 7.23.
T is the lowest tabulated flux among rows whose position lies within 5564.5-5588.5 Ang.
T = 6.64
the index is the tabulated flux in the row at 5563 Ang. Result 6.84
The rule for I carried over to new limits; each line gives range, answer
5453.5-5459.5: 6.81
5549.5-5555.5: 7.42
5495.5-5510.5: 7.17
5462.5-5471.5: 7.54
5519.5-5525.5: 7.52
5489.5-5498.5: 7.66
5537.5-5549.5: 7.19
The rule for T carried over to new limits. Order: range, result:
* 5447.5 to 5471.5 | 6.26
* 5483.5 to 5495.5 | 6.57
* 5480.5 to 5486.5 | 7.58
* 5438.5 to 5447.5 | 7.1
